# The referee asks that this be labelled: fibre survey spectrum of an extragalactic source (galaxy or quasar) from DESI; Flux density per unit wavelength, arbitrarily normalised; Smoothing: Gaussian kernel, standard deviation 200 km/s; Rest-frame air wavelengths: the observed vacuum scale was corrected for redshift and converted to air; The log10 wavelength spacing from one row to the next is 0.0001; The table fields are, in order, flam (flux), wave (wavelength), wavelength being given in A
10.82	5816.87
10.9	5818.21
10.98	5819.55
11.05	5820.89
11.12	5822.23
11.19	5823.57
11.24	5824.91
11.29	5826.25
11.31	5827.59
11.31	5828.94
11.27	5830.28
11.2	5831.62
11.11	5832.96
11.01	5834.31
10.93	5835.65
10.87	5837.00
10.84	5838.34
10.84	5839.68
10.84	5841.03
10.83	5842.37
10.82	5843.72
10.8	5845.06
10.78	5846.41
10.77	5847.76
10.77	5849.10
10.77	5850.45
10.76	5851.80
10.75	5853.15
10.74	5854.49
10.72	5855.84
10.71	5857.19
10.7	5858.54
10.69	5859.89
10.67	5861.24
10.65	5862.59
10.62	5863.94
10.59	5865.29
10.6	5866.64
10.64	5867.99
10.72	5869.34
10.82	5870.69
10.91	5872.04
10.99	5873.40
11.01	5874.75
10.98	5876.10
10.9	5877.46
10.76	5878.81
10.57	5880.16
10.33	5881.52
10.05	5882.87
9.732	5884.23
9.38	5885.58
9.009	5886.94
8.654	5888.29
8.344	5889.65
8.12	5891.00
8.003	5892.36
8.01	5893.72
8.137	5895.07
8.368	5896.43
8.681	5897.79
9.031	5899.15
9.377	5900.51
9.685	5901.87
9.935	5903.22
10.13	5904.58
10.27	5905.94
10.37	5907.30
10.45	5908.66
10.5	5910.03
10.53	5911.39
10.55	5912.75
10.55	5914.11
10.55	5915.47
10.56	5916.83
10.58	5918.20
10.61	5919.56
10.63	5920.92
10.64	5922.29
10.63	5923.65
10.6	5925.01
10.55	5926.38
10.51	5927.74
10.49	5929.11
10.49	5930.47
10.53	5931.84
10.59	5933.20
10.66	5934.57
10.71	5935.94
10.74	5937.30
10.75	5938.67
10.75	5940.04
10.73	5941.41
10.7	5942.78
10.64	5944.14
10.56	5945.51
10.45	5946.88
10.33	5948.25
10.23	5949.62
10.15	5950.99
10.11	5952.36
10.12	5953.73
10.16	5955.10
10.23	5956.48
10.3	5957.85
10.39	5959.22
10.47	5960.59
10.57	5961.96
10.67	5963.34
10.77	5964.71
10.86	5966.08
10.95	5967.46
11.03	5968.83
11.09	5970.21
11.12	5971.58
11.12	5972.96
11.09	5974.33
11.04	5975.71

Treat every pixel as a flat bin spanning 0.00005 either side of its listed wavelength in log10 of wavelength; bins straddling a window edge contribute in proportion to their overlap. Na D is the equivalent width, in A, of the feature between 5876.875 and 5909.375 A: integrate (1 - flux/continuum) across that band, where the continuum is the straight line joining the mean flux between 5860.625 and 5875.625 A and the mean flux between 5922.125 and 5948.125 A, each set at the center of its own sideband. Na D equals 3.87 A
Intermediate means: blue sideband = 10.8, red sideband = 10.6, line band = 9.43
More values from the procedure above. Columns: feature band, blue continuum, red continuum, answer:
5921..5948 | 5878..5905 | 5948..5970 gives -1.6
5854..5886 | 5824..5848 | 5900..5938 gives 0.5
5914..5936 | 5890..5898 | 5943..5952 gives -2.6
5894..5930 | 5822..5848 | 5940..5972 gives 2.1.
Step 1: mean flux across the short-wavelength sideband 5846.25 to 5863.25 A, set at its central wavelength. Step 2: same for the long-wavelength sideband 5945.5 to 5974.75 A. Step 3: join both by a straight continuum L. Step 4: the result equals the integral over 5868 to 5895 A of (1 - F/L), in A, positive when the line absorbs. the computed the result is 2.15 A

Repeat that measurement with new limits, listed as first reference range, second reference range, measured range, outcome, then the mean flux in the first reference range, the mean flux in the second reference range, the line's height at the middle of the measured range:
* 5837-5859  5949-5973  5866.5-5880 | -0.1 A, 10.8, 10.6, 10.7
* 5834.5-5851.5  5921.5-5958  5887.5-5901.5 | 2.8 A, 10.8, 10.5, 10.7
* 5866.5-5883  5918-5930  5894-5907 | 1.7 A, 10.7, 10.6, 10.7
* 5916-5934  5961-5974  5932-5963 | 0.8 A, 10.6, 10.9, 10.7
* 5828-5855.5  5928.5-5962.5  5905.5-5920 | 0.1 A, 10.9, 10.5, 10.6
